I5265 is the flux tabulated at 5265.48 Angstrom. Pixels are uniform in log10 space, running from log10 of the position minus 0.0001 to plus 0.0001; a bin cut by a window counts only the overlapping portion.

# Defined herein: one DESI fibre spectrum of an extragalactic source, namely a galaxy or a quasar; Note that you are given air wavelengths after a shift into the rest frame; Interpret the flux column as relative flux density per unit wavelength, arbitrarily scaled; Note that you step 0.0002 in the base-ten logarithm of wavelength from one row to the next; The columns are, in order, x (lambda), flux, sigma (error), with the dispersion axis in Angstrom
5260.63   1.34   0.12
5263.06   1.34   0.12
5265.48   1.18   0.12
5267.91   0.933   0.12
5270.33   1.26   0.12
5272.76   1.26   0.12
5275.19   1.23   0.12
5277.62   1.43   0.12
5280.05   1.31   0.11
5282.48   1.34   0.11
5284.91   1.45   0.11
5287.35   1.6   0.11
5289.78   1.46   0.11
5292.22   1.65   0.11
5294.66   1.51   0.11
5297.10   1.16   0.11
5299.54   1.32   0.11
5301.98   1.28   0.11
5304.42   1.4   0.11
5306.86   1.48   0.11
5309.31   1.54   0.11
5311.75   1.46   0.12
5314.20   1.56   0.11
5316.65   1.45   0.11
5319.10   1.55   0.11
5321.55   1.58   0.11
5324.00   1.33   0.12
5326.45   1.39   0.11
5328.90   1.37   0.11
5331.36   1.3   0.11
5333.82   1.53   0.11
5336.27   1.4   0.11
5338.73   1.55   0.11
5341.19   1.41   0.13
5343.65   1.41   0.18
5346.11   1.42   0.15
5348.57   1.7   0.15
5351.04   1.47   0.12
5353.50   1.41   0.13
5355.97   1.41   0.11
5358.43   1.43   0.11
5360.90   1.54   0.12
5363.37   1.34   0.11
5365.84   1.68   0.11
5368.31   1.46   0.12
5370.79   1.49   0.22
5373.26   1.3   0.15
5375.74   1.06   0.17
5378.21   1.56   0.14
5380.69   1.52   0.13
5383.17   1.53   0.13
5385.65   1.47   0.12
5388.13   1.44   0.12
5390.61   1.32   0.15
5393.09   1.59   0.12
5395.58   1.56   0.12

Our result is 1.18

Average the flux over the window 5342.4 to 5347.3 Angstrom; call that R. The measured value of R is 1.42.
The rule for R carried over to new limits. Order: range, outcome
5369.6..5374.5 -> 1.39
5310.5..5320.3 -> 1.5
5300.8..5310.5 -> 1.43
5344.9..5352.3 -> 1.53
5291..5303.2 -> 1.38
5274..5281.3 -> 1.32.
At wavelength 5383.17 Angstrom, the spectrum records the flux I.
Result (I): 1.53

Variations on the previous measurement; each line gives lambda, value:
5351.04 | 1.47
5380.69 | 1.52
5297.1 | 1.16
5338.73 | 1.55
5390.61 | 1.32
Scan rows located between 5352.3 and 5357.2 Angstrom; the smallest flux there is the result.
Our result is 1.41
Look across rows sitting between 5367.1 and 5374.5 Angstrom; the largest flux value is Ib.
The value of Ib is 1.49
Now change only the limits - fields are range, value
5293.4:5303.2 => 1.51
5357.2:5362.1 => 1.54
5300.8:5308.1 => 1.48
